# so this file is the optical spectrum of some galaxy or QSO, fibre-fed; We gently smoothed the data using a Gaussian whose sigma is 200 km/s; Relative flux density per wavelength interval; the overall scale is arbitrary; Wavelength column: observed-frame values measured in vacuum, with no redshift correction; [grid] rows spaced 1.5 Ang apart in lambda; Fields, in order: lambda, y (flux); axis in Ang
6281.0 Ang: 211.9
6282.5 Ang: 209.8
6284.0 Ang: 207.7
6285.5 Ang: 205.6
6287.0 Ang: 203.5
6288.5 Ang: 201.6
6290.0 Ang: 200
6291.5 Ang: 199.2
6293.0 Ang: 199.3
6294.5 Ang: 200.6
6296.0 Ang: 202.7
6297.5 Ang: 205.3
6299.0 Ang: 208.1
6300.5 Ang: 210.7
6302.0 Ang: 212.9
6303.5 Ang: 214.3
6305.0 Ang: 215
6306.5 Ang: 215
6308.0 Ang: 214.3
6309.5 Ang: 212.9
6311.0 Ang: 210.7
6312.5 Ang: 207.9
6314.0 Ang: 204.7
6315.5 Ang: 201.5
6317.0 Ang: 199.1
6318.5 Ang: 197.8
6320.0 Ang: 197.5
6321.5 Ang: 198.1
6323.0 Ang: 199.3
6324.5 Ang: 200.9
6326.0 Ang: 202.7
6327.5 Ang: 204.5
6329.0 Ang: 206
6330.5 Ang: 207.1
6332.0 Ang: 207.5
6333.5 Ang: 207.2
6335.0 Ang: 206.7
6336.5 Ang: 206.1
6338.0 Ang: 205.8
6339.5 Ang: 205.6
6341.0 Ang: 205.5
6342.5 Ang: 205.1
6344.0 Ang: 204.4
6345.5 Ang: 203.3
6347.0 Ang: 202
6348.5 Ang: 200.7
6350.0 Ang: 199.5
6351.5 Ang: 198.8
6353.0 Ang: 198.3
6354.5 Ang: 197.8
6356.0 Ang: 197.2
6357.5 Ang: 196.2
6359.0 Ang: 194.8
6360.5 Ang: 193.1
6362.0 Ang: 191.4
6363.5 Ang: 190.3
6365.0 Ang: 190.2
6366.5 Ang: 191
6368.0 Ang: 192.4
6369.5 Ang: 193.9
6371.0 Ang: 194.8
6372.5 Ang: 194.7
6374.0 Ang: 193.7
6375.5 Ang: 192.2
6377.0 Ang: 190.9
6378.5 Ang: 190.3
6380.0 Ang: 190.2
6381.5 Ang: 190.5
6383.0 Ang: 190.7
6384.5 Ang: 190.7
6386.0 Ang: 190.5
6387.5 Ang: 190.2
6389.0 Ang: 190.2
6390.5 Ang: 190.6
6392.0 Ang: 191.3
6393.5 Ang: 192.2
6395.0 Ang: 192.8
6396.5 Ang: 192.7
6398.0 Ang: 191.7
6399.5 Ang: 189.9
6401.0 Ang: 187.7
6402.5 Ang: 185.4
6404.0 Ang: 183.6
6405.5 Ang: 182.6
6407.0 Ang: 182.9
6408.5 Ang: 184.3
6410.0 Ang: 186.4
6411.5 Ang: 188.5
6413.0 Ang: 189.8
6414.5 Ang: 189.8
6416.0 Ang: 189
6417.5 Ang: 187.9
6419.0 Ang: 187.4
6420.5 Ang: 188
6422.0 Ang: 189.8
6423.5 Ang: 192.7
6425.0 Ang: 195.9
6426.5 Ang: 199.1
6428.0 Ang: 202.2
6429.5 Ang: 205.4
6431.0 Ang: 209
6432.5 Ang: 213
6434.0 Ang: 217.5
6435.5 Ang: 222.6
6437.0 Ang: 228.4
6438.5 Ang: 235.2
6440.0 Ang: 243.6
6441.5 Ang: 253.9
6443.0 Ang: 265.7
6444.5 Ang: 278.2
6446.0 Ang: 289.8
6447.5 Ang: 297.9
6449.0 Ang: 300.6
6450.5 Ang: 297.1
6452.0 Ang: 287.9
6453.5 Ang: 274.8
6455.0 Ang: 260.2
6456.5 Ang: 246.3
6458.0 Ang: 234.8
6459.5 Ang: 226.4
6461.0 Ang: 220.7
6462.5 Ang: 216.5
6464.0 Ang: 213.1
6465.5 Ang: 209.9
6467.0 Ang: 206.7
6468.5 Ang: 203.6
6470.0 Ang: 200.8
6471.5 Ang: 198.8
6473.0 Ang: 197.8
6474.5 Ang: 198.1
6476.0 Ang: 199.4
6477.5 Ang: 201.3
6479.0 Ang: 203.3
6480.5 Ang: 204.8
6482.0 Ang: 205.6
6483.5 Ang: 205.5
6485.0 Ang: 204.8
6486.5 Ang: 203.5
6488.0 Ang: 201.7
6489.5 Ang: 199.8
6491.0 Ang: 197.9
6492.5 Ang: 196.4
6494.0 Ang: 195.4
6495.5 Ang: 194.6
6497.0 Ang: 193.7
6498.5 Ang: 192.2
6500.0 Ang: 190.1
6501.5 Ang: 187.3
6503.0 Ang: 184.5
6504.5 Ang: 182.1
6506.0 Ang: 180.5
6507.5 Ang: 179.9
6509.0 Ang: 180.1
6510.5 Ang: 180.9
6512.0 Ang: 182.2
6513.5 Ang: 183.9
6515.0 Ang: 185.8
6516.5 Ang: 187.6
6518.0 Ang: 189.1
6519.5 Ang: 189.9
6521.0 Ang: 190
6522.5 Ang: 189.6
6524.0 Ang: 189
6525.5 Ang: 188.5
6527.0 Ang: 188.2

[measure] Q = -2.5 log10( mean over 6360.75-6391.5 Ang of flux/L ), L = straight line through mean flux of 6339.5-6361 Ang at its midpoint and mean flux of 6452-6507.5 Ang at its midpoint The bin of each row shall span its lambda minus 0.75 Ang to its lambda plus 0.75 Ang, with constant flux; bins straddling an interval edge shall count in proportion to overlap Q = 0.06 mag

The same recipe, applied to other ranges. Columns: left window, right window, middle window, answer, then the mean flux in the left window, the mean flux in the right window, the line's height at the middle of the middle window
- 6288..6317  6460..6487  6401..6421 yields 0.11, 207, 205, 206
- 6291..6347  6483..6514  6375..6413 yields 0.06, 206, 191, 200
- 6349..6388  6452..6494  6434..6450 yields -0.25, 193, 213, 207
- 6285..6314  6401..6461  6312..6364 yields 0.05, 207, 222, 212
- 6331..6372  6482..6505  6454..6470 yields -0.14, 199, 196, 197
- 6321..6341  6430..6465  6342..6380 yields 0.11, 205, 249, 216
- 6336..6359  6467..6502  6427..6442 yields -0.11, 201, 199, 200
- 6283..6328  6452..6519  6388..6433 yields 0.07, 205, 203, 204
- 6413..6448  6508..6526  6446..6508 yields -0.07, 220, 186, 202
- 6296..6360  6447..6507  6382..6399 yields 0.10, 204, 215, 209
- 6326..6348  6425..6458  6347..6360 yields 0.07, 205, 247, 212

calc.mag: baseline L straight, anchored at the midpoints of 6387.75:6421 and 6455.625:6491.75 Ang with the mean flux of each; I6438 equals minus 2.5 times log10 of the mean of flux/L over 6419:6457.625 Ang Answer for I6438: -0.20 mag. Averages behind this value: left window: 188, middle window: 239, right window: 209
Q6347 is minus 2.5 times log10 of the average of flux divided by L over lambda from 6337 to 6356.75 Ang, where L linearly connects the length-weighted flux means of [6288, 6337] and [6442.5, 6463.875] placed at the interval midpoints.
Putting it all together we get 0.090 mag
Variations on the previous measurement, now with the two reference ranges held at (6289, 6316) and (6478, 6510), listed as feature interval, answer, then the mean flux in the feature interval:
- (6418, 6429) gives 0.03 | 194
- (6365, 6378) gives 0.06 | 193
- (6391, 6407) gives 0.07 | 189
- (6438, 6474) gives -0.23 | 244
